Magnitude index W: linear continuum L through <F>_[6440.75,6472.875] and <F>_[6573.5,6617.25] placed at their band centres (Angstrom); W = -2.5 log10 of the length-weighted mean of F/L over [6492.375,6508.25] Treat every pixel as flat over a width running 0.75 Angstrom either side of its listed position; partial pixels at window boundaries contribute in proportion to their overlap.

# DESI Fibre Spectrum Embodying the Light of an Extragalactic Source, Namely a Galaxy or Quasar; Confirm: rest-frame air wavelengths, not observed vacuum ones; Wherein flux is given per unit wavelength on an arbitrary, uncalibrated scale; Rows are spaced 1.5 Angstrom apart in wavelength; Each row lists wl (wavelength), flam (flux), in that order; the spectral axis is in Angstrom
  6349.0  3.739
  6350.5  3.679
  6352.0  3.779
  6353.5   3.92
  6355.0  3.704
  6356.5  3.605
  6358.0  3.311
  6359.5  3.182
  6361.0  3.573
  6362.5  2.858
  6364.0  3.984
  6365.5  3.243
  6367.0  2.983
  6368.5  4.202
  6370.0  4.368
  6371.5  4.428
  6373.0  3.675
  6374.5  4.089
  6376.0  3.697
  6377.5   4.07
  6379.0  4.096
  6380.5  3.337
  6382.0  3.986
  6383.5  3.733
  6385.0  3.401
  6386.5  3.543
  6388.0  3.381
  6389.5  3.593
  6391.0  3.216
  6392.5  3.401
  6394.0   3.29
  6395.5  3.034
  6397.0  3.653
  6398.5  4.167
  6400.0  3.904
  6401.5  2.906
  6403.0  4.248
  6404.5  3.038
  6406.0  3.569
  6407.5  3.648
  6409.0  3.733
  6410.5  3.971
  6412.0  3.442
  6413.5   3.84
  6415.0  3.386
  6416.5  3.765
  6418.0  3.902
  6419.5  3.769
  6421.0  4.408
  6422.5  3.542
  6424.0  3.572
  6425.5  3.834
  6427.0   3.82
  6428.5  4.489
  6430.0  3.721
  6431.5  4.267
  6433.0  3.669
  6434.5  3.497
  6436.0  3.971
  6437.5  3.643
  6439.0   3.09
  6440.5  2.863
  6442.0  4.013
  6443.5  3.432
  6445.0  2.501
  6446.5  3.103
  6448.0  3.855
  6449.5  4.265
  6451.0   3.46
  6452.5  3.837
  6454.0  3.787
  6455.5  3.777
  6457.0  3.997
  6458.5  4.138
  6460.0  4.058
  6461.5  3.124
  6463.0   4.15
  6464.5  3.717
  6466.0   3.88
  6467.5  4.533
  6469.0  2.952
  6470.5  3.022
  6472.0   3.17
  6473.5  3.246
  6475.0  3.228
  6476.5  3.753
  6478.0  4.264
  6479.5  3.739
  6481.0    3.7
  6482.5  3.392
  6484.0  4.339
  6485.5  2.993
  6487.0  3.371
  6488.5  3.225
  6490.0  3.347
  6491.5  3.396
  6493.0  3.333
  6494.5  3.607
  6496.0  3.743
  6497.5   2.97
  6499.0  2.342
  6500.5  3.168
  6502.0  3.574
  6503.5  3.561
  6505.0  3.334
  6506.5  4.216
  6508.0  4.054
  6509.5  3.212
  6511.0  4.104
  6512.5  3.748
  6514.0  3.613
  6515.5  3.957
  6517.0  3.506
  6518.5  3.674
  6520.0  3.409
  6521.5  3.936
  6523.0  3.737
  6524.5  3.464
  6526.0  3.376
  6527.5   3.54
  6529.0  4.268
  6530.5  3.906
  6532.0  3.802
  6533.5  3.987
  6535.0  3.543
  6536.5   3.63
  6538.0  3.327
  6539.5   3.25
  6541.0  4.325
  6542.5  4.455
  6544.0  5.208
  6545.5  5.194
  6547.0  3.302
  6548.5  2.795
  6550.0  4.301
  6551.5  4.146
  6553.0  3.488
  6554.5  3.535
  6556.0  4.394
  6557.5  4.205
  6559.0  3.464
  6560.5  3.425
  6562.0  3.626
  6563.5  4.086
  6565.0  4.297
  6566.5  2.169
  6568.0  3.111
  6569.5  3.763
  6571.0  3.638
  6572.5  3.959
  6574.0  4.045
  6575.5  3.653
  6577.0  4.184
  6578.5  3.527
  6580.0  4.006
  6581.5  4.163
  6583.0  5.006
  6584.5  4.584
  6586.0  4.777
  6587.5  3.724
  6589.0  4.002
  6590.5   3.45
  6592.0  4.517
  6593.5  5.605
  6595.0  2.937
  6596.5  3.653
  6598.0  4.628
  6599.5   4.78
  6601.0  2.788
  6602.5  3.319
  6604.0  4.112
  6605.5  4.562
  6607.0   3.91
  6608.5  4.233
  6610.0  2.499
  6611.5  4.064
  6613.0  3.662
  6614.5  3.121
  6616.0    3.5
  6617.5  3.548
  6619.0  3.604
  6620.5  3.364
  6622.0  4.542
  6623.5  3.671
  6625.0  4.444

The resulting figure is 0.10 mag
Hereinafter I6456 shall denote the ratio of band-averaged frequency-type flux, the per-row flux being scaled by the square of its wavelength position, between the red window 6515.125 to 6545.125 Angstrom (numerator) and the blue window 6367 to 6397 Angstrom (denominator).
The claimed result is 1.1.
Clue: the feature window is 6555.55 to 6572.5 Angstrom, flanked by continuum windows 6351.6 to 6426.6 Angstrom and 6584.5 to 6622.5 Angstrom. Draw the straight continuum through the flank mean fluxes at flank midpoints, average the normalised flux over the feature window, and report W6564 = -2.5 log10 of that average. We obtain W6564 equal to 0.06 mag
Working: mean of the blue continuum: 3.66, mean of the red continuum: 3.89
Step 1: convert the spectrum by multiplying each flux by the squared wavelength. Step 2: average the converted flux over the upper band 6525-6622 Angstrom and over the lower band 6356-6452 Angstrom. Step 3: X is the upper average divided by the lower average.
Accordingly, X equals 1.12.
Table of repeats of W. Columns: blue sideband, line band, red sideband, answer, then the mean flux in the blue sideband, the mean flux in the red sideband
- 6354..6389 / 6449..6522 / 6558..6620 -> 0.05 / 3.67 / 3.85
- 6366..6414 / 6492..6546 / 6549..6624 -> 0.02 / 3.67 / 3.86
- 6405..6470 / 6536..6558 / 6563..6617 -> -0.04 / 3.72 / 3.89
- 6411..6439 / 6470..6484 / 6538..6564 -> 0.09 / 3.79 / 3.93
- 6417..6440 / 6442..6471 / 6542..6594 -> 0.05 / 3.8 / 3.98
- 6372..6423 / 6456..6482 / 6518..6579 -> 0.01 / 3.66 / 3.79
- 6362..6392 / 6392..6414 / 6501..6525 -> 0.03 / 3.7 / 3.69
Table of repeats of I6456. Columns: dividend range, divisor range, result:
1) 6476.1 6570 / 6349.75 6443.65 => 1.04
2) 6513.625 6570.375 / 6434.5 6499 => 1.08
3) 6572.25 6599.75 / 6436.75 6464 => 1.20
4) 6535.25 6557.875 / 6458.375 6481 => 1.11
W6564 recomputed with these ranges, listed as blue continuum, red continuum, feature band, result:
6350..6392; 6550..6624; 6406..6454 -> 0.01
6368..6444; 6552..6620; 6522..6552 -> -0.02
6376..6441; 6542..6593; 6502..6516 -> 0.03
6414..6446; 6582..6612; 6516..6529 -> 0.07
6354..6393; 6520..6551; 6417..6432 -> -0.06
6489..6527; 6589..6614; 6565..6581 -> 0.04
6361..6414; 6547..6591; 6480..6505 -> 0.11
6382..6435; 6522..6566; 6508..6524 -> 0.03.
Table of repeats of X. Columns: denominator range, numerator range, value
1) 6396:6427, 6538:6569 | 1.08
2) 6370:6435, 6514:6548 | 1.07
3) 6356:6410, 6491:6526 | 1.02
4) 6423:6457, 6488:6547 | 1.03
